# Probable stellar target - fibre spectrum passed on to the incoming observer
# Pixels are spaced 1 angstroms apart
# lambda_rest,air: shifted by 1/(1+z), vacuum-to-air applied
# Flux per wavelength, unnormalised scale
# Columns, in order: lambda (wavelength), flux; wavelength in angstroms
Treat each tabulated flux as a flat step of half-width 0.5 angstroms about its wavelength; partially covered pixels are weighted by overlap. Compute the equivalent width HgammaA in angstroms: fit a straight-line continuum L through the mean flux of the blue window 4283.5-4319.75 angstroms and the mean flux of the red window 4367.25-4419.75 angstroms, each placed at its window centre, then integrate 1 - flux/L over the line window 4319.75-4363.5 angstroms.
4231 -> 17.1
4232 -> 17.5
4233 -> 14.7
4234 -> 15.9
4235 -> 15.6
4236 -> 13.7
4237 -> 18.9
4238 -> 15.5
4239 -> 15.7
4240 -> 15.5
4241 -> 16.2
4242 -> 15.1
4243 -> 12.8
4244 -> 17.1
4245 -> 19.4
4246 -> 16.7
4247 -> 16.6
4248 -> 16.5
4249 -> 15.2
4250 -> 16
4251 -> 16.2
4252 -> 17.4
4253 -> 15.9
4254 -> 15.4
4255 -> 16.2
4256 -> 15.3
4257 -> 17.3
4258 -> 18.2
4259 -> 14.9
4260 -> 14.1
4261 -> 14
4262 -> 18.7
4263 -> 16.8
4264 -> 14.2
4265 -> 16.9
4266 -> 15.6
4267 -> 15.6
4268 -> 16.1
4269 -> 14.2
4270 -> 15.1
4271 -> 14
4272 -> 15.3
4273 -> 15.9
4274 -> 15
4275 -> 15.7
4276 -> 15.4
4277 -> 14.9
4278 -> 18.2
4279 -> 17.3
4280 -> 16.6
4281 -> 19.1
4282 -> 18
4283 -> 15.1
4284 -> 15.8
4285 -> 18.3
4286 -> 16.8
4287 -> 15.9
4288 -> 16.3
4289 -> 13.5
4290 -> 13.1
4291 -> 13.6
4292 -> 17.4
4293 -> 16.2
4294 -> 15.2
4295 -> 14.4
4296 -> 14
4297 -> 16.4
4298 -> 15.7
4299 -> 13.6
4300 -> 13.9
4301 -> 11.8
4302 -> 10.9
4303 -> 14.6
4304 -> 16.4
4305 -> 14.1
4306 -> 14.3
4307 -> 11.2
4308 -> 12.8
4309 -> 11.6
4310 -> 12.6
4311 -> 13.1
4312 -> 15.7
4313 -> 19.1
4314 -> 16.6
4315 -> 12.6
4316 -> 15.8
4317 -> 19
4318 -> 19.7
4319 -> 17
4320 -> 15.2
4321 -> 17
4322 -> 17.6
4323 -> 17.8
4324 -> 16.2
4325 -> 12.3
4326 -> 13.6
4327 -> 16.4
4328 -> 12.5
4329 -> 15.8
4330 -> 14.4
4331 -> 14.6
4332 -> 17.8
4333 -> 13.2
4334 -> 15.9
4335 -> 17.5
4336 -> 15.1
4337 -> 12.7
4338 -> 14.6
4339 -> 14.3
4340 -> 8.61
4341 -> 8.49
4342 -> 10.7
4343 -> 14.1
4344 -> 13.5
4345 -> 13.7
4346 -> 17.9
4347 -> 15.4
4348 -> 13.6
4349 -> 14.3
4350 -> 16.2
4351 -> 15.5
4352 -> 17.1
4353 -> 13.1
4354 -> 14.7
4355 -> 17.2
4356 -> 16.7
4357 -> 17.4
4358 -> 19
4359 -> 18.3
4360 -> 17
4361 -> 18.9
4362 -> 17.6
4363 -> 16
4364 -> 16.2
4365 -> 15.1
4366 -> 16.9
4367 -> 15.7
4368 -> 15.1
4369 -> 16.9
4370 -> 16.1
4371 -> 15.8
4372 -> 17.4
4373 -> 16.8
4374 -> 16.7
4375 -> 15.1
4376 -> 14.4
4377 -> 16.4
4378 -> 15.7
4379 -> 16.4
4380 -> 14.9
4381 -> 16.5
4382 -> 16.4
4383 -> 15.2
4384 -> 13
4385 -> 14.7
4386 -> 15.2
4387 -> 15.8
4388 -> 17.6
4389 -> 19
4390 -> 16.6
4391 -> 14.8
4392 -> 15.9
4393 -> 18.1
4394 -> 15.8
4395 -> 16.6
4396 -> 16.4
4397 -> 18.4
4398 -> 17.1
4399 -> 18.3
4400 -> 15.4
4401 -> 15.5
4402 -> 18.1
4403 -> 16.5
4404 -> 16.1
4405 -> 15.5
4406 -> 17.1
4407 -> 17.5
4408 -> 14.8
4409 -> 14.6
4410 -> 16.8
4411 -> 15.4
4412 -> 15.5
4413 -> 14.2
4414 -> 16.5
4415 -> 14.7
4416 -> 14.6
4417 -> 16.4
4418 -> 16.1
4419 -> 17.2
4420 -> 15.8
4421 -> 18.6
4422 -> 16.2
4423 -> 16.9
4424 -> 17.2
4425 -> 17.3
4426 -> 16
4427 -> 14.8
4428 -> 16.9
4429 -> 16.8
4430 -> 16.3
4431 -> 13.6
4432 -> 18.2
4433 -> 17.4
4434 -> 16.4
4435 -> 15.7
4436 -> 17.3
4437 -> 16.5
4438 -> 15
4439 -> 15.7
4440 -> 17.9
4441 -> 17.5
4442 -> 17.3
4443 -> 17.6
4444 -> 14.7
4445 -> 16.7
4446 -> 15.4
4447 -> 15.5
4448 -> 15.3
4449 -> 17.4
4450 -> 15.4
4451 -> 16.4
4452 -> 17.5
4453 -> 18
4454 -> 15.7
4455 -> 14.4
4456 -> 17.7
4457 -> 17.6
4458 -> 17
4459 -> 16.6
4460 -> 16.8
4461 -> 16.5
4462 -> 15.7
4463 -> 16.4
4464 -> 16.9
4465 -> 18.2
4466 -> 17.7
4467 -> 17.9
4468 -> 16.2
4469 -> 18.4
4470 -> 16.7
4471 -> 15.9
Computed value 0.7 angstroms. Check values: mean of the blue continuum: 15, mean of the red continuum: 16.1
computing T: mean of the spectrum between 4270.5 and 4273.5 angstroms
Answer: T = 15.1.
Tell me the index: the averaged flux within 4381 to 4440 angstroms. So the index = 16.3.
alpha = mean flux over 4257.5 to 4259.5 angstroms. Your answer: 16.6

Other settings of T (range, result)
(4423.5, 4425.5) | 17.2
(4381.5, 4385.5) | 14.8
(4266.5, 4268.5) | 15.9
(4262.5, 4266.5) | 15.9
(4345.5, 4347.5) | 16.6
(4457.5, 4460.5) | 16.8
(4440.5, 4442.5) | 17.4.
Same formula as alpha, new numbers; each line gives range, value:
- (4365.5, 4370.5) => 16.1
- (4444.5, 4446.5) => 16.1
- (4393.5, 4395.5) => 16.2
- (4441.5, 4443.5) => 17.5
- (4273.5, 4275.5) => 15.3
